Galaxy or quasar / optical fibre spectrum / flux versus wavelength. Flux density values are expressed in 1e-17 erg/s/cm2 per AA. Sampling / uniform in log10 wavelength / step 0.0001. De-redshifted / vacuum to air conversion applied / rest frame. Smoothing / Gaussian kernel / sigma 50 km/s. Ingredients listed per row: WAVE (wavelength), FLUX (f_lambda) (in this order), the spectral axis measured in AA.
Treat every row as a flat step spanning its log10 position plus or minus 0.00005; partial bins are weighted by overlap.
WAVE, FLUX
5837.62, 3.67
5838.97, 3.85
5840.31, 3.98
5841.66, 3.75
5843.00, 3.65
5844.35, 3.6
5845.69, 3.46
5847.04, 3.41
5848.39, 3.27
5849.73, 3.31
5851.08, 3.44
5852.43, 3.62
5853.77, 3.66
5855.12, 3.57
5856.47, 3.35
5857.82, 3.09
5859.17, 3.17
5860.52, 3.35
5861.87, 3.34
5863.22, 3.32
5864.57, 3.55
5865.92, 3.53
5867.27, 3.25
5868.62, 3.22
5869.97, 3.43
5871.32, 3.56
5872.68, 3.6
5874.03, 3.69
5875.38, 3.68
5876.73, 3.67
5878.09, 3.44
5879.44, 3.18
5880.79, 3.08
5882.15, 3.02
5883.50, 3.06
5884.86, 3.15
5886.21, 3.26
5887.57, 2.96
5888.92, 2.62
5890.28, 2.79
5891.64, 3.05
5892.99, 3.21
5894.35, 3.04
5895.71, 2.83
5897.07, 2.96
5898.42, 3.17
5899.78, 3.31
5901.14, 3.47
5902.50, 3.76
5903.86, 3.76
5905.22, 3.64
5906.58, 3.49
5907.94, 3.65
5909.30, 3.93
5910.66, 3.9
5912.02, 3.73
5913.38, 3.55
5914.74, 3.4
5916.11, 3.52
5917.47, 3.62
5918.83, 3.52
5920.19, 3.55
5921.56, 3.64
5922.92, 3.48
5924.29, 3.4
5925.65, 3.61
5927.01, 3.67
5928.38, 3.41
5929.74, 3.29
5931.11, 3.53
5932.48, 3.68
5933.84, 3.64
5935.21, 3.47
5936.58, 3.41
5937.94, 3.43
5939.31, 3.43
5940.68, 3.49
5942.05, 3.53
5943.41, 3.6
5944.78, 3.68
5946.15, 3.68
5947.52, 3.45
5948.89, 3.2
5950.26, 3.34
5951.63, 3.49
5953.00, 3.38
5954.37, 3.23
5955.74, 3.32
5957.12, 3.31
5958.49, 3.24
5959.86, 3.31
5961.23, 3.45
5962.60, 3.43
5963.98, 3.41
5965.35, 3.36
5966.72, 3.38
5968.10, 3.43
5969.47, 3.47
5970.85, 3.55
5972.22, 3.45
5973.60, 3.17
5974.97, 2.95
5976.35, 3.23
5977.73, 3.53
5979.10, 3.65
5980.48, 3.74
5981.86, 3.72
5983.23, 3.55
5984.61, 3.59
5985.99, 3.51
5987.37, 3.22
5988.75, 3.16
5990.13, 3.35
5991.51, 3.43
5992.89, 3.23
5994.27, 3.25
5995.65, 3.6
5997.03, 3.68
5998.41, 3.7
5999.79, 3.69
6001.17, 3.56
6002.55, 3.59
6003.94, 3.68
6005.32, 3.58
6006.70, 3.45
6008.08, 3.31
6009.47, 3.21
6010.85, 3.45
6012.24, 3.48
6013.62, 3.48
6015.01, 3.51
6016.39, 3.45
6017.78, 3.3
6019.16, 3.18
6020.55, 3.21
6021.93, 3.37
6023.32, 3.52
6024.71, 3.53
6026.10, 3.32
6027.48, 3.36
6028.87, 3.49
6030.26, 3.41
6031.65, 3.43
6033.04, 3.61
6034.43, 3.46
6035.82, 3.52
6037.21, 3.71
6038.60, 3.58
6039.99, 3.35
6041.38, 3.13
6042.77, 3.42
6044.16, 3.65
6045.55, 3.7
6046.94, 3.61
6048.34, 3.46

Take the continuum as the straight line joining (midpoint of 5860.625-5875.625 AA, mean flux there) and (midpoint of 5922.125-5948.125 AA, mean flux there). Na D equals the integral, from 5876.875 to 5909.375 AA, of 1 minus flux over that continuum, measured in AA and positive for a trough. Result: 2.3 AA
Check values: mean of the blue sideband 3.46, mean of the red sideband 3.52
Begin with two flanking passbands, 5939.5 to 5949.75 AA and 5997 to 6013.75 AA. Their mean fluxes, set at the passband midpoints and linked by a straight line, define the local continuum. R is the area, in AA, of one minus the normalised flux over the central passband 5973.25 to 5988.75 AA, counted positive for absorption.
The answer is 0.4 AA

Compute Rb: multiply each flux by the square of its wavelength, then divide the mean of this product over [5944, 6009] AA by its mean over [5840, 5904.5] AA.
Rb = 1.07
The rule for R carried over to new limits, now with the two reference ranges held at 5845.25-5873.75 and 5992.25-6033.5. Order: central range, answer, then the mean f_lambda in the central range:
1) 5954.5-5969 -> 0.3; 3.36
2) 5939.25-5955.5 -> -0.1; 3.46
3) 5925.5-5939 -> -0.3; 3.51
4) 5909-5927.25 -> -0.9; 3.6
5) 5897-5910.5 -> -0.5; 3.56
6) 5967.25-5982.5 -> 0.0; 3.44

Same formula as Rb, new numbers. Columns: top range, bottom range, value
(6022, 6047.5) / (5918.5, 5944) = 1.03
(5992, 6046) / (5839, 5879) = 1.05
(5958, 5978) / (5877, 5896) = 1.12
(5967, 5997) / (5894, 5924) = 1.00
